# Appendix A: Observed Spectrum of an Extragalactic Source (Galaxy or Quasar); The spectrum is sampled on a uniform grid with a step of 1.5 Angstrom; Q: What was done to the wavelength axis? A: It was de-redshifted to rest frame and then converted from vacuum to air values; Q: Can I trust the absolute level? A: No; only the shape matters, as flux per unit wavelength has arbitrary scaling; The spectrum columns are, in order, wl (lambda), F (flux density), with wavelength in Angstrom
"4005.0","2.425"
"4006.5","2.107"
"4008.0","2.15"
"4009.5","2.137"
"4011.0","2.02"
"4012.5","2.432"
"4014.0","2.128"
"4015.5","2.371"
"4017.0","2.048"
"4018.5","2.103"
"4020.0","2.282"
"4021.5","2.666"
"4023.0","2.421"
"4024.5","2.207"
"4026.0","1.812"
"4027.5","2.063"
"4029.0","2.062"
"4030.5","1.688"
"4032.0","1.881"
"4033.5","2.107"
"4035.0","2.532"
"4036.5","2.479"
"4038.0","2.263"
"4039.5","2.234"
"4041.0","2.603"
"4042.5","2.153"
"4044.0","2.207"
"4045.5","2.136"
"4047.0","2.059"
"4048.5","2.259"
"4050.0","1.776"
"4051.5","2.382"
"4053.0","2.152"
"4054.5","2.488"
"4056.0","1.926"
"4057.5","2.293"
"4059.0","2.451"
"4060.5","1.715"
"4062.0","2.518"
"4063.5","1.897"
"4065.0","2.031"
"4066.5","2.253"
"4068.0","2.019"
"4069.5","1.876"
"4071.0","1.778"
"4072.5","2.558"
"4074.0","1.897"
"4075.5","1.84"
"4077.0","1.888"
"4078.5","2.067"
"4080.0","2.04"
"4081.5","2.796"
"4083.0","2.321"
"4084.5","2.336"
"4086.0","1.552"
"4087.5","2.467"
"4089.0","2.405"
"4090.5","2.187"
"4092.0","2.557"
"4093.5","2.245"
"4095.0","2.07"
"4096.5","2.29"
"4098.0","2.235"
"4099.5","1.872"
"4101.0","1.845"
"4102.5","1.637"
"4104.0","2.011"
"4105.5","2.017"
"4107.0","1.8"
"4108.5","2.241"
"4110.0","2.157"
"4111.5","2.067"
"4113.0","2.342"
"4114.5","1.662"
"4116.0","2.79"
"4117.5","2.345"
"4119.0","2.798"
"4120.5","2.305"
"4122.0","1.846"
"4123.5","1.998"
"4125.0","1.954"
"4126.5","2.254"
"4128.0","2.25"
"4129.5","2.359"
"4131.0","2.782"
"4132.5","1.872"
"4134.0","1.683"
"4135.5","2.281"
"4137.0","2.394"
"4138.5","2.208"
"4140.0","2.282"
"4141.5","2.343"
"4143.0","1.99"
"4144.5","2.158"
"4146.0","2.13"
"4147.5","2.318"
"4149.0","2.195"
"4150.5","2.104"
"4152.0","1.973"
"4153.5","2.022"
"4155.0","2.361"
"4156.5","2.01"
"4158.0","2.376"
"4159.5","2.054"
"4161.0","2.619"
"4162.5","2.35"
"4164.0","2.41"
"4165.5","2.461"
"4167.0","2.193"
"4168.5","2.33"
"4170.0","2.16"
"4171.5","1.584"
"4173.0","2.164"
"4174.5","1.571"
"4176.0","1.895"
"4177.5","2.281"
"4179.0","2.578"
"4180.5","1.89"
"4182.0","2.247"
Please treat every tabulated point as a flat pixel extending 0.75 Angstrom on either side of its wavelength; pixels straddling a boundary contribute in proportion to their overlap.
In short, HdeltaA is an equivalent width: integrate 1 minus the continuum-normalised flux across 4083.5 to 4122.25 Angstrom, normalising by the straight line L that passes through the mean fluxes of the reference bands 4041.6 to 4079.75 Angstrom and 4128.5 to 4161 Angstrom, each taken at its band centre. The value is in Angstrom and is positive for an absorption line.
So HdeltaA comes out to -0.2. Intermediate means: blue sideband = 2.11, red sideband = 2.2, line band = 2.16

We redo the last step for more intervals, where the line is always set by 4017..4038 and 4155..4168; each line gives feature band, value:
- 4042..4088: 1.7 Angstrom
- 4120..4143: 1.0 Angstrom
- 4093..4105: 1.2 Angstrom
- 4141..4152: 0.7 Angstrom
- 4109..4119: 0.0 Angstrom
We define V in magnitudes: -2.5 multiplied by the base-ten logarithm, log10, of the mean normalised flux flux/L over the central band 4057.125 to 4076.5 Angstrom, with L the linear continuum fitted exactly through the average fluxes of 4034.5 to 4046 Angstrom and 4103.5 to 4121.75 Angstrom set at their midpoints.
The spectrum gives 0.10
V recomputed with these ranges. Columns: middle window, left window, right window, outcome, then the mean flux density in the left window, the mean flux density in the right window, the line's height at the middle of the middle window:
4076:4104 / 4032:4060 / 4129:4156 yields 0.03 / 2.24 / 2.19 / 2.21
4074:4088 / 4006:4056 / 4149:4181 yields 0.03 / 2.19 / 2.16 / 2.18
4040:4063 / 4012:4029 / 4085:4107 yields -0.02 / 2.22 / 2.09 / 2.17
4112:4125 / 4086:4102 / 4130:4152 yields -0.03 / 2.18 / 2.19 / 2.18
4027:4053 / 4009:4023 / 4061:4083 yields 0.01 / 2.25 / 2.11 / 2.19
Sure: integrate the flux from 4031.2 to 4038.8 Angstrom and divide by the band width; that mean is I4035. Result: 2.25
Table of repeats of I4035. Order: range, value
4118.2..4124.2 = 2.24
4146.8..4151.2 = 2.21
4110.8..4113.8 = 2.2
